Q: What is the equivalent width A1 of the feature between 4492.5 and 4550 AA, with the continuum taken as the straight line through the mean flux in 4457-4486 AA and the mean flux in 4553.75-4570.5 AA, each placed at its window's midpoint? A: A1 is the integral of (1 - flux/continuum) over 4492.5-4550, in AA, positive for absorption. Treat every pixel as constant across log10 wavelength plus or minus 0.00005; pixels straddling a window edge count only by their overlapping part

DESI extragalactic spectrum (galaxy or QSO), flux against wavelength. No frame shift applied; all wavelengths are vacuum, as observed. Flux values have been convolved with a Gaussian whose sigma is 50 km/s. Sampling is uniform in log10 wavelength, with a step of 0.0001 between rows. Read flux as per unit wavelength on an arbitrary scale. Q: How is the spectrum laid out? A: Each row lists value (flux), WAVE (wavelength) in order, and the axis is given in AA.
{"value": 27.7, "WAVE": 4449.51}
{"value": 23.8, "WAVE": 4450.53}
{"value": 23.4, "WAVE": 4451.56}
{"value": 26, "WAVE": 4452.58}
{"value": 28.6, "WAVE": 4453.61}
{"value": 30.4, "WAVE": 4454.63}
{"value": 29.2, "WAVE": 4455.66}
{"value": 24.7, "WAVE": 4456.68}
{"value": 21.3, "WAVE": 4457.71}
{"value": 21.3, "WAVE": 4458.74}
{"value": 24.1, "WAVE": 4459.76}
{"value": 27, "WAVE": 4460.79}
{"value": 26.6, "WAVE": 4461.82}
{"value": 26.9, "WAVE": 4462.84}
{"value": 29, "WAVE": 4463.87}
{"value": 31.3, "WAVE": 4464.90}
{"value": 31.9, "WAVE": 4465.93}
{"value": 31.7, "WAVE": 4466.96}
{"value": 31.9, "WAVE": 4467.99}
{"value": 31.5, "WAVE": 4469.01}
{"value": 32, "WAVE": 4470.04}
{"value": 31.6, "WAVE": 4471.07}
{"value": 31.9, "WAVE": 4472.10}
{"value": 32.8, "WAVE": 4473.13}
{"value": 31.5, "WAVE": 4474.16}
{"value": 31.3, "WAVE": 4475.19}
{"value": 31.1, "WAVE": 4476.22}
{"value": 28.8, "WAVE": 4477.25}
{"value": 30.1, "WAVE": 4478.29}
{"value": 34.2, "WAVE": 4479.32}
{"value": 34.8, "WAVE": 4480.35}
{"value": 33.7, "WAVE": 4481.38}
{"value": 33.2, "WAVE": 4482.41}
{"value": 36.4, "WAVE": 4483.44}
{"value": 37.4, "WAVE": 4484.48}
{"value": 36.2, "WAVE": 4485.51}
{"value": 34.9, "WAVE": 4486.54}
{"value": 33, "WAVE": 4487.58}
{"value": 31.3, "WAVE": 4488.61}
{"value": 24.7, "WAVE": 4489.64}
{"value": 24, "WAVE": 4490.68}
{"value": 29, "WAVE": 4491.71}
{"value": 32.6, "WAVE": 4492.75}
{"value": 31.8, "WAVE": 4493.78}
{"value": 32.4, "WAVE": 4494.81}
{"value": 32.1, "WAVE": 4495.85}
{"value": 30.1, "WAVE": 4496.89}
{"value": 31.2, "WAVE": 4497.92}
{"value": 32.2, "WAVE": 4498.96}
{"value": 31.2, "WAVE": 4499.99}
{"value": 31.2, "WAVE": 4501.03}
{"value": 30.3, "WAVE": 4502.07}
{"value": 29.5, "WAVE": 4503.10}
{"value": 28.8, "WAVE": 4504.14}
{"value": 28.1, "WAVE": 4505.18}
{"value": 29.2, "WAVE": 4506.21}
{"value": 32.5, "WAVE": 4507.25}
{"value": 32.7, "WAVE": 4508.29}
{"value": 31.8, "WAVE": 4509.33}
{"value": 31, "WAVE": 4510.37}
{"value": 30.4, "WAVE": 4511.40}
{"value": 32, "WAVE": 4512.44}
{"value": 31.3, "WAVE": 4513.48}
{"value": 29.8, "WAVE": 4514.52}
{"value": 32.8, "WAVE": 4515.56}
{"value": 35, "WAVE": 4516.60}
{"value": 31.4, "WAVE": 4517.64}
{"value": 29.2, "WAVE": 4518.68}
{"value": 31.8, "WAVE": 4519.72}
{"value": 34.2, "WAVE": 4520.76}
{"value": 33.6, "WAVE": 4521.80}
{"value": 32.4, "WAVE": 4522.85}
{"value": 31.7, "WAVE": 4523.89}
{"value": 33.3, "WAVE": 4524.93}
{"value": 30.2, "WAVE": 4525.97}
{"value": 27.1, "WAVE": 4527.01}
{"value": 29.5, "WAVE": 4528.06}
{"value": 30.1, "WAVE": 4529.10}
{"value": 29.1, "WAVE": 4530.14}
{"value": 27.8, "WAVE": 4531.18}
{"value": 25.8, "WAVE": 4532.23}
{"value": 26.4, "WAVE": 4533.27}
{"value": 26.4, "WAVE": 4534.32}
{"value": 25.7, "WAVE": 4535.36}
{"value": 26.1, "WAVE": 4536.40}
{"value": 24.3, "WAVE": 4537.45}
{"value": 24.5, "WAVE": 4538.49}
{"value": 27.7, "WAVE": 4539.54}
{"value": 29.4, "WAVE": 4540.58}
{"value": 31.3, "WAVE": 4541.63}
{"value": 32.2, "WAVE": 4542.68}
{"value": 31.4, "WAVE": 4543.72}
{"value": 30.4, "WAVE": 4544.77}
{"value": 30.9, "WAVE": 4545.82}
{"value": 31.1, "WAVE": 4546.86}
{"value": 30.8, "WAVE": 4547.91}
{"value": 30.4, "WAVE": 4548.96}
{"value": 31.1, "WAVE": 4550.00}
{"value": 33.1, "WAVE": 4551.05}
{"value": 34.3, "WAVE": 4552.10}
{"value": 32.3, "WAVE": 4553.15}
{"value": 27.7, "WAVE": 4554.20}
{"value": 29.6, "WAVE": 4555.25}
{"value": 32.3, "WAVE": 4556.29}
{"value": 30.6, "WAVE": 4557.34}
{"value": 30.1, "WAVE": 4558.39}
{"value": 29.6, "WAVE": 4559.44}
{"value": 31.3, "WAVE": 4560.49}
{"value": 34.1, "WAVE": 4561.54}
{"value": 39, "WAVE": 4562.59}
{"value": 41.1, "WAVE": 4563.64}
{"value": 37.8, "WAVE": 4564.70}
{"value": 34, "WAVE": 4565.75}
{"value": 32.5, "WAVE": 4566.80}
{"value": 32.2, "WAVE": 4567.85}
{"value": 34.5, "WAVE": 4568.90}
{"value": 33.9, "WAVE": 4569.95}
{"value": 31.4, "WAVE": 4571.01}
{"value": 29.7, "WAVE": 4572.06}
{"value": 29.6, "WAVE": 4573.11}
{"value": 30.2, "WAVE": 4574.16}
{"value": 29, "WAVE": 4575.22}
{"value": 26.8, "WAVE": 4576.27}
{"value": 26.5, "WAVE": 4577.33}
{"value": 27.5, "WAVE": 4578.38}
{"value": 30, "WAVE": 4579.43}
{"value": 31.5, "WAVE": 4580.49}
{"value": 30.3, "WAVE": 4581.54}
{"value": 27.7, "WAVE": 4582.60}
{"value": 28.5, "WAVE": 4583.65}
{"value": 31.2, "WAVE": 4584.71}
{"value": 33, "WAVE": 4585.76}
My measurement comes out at 3.2 AA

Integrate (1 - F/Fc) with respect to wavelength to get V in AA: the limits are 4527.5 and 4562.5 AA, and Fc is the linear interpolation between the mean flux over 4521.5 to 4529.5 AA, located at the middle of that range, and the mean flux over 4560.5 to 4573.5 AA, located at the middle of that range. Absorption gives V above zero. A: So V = 2.9 AA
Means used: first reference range 30.9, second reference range 34.1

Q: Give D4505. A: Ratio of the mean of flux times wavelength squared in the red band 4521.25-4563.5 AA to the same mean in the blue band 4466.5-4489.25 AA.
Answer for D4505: 0.9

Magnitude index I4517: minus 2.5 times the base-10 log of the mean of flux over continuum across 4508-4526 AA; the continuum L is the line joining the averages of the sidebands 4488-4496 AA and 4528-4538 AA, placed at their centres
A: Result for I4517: -0.14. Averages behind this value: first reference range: 29.7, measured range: 32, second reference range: 27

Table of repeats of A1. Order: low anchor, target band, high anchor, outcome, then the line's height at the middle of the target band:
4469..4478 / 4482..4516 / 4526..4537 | -1.97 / 29.6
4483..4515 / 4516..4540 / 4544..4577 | 1.73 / 31.6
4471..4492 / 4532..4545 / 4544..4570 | 1.85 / 32.4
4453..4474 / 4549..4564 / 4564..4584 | -0.94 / 30.5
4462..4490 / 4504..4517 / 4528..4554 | -0.28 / 30.6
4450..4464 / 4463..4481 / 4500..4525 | -2.78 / 27.3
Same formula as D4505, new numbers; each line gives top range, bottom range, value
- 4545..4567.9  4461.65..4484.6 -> 1.06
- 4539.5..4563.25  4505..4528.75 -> 1.02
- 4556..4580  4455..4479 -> 1.14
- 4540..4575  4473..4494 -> 1.04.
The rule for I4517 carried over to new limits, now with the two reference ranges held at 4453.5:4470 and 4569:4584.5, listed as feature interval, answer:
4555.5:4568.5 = -0.145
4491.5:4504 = -0.093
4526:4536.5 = 0.055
